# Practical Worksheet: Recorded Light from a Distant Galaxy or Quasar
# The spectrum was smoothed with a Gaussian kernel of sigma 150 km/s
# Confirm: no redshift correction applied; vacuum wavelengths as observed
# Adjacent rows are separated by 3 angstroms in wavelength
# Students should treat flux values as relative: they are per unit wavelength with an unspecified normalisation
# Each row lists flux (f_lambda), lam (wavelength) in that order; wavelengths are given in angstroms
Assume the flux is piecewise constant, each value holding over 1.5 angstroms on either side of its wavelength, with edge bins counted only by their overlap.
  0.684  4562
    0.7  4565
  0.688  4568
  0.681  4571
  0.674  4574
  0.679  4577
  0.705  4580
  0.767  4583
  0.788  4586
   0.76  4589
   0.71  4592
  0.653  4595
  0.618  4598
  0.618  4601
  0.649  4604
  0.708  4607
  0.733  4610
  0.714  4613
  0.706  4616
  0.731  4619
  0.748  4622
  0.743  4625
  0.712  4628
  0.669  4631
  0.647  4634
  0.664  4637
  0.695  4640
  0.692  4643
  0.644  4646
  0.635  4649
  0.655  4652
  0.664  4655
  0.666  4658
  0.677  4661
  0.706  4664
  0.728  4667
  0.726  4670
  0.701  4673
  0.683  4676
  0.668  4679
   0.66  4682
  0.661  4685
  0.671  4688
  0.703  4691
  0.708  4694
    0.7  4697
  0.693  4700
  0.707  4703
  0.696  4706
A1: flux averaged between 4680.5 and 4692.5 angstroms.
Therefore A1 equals 0.674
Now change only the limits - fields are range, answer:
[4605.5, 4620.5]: 0.718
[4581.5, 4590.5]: 0.772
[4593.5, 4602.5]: 0.63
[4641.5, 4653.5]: 0.656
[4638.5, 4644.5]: 0.693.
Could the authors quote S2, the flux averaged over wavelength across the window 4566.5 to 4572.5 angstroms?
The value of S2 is 0.684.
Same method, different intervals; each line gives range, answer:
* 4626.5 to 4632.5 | 0.691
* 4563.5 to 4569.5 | 0.694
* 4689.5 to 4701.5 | 0.701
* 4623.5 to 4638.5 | 0.687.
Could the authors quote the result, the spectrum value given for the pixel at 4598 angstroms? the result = 0.618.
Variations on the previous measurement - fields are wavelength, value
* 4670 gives 0.726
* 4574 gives 0.674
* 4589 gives 0.76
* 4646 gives 0.644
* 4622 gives 0.748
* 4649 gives 0.635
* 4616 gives 0.706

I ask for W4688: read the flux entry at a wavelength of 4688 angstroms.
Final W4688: 0.671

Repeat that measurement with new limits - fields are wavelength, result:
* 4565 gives 0.7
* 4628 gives 0.712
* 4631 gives 0.669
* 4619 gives 0.731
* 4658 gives 0.666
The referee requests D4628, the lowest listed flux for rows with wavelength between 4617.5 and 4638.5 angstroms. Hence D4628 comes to 0.647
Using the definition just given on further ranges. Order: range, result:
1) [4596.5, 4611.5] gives 0.618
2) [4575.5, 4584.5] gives 0.679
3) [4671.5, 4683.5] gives 0.66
